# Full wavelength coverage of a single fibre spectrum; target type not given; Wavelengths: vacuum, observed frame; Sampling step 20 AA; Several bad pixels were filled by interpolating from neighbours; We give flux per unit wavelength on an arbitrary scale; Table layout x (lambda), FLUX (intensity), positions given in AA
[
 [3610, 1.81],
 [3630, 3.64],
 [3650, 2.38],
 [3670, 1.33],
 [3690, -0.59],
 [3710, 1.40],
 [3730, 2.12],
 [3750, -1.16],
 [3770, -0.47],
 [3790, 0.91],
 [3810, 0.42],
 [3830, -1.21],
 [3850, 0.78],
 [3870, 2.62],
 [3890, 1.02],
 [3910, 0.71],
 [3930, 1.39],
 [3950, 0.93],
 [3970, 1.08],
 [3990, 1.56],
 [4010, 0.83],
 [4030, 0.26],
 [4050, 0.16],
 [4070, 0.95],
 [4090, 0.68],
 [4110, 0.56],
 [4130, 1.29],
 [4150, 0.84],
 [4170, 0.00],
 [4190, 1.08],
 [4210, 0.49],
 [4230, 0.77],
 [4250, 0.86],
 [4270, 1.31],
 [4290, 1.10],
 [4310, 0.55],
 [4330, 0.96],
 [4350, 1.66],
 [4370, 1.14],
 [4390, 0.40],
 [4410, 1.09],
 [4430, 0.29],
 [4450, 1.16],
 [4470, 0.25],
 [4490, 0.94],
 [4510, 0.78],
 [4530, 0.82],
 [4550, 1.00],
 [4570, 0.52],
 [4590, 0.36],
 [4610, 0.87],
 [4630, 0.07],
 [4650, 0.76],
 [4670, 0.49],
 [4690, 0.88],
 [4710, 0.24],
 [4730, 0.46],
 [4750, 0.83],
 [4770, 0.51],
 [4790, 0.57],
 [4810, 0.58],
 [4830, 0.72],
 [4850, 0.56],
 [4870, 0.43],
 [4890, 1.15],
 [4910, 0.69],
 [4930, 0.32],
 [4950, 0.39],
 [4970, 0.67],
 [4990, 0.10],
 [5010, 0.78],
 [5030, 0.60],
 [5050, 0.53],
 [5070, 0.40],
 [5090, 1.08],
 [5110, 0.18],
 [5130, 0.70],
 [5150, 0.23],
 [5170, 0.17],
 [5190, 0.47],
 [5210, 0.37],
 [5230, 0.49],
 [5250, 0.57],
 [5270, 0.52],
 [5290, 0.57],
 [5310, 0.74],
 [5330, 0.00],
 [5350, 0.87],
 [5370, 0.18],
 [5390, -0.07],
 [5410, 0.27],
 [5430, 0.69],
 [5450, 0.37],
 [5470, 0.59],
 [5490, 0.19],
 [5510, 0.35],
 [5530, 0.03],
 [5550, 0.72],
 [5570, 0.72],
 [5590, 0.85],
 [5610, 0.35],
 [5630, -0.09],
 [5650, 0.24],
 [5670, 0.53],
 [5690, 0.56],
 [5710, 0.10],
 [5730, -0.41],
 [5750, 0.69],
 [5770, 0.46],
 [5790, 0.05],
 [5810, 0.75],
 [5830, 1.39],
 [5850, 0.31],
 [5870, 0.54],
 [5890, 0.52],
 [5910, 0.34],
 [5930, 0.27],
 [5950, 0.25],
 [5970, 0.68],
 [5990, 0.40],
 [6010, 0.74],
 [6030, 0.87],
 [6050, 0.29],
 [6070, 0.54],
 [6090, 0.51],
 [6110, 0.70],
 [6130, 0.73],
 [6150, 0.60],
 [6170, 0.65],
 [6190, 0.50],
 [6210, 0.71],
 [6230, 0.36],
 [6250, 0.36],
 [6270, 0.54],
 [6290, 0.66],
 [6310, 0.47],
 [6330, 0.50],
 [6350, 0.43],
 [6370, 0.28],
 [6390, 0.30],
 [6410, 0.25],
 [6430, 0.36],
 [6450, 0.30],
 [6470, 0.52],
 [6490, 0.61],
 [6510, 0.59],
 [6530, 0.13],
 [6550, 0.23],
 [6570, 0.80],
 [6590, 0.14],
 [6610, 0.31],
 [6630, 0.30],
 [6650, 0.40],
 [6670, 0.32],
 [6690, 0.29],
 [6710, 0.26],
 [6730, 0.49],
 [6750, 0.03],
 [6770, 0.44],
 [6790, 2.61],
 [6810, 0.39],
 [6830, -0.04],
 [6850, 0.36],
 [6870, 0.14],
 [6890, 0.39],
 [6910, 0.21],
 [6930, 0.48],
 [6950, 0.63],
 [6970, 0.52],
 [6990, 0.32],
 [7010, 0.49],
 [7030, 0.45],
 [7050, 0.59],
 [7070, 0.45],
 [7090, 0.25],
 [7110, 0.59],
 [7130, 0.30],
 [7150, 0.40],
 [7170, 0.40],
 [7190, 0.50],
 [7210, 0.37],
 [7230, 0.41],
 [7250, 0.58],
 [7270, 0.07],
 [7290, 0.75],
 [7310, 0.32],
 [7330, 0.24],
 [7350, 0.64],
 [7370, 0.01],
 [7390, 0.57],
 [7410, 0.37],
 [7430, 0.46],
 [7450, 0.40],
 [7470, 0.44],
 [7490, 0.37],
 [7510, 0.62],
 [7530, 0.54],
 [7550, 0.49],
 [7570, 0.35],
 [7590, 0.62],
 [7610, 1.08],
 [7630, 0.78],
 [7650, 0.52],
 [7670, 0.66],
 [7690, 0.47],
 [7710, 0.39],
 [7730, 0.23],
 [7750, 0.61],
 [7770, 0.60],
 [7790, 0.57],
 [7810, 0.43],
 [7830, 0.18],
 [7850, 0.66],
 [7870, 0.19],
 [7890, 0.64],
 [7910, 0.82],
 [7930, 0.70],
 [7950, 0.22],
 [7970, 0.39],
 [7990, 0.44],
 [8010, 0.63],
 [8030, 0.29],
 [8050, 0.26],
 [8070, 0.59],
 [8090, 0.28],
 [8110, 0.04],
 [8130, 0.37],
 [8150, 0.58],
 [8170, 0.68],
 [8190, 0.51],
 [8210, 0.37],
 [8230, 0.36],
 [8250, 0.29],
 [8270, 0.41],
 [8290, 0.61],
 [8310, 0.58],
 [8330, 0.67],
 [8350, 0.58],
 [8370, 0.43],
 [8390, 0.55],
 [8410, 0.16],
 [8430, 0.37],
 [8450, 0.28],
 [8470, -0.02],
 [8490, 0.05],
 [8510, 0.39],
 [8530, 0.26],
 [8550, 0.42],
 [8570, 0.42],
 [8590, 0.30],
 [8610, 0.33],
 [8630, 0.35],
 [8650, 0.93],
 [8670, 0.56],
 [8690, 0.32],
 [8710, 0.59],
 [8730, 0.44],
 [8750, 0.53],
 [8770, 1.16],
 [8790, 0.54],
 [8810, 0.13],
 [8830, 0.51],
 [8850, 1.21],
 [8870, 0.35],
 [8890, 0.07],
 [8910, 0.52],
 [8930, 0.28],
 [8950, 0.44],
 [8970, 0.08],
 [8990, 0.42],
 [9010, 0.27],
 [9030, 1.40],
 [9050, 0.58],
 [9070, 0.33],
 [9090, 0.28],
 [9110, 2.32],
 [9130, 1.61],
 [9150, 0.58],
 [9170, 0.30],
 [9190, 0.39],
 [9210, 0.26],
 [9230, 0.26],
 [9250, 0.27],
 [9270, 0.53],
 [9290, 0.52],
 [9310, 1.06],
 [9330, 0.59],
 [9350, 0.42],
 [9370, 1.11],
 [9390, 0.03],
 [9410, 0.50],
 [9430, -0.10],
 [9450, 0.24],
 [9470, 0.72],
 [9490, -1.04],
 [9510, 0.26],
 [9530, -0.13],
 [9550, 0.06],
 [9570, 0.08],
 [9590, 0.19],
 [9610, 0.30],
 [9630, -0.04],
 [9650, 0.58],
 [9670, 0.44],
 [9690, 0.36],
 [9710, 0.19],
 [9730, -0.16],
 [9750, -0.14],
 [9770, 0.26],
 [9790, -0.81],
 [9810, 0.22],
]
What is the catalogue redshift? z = 0.82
